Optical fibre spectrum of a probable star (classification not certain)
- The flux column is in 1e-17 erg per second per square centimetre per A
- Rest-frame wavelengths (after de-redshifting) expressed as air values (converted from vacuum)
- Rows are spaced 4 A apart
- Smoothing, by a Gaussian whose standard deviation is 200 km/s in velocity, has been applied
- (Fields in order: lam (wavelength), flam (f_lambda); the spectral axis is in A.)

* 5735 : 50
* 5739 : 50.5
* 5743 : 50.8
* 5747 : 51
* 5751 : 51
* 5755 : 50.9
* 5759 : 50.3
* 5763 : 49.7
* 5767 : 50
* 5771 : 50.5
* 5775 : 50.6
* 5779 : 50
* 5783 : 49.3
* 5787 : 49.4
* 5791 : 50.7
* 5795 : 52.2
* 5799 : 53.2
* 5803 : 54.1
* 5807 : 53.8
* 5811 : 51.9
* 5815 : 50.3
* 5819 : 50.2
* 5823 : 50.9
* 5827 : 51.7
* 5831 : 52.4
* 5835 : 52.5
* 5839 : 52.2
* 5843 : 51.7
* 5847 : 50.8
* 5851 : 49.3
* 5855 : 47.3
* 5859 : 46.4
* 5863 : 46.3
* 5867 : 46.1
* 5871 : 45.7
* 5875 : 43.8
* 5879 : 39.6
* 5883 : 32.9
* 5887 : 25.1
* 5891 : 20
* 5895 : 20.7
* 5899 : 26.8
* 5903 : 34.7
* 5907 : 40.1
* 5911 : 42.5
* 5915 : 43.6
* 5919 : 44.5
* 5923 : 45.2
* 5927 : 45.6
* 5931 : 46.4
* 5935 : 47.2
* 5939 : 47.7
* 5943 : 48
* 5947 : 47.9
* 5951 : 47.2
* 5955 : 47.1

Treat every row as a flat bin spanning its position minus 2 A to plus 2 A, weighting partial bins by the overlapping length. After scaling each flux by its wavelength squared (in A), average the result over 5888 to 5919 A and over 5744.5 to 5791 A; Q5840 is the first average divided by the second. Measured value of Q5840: 0.69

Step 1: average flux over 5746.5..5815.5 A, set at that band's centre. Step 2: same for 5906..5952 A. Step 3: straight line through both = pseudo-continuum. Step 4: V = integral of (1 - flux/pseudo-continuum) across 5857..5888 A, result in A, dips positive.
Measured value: 4.2 A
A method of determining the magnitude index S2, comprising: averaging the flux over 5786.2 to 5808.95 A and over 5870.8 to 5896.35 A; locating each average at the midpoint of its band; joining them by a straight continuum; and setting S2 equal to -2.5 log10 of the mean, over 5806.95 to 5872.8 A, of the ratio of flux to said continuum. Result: -0.19 mag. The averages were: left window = 52.4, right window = 31.9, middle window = 49.9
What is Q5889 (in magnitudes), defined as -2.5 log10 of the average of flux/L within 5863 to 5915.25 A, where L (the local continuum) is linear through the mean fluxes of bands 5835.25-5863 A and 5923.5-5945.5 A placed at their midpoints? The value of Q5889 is 0.33 mag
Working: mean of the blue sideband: 49.6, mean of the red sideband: 46.9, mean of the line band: 35.6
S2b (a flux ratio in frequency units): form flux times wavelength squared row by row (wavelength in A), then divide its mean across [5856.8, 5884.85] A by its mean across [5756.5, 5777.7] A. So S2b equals 0.89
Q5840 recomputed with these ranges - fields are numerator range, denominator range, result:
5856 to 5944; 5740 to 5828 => 0.82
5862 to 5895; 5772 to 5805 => 0.73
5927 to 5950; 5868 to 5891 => 1.33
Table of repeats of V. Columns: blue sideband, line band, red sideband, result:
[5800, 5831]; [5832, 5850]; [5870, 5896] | -2.89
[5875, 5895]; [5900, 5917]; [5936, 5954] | -1.13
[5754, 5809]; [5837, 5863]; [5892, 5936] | -2.58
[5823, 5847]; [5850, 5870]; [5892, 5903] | -2.77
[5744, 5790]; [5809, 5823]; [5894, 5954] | -0.89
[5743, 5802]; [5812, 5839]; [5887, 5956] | -2.54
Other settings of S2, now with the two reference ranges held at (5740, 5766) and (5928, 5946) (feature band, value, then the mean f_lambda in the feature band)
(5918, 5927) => 0.06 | 45.1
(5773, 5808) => -0.03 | 51.4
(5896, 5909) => 0.41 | 32.9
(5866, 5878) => 0.09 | 44.7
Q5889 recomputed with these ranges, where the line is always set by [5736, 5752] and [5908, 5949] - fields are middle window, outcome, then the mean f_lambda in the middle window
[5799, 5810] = -0.10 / 53.6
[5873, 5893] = 0.41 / 32.3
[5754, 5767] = 0.00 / 50.2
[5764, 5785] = 0.00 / 50.1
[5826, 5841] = -0.08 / 52.2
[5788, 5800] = -0.05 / 51.7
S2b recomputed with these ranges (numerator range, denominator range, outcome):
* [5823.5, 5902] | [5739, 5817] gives 0.85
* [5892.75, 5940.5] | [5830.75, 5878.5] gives 0.85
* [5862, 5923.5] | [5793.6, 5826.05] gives 0.73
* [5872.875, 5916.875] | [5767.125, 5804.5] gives 0.68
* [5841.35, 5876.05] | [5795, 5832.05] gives 0.93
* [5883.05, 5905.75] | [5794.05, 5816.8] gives 0.52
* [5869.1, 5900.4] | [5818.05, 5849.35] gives 0.63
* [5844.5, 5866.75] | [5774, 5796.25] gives 0.98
